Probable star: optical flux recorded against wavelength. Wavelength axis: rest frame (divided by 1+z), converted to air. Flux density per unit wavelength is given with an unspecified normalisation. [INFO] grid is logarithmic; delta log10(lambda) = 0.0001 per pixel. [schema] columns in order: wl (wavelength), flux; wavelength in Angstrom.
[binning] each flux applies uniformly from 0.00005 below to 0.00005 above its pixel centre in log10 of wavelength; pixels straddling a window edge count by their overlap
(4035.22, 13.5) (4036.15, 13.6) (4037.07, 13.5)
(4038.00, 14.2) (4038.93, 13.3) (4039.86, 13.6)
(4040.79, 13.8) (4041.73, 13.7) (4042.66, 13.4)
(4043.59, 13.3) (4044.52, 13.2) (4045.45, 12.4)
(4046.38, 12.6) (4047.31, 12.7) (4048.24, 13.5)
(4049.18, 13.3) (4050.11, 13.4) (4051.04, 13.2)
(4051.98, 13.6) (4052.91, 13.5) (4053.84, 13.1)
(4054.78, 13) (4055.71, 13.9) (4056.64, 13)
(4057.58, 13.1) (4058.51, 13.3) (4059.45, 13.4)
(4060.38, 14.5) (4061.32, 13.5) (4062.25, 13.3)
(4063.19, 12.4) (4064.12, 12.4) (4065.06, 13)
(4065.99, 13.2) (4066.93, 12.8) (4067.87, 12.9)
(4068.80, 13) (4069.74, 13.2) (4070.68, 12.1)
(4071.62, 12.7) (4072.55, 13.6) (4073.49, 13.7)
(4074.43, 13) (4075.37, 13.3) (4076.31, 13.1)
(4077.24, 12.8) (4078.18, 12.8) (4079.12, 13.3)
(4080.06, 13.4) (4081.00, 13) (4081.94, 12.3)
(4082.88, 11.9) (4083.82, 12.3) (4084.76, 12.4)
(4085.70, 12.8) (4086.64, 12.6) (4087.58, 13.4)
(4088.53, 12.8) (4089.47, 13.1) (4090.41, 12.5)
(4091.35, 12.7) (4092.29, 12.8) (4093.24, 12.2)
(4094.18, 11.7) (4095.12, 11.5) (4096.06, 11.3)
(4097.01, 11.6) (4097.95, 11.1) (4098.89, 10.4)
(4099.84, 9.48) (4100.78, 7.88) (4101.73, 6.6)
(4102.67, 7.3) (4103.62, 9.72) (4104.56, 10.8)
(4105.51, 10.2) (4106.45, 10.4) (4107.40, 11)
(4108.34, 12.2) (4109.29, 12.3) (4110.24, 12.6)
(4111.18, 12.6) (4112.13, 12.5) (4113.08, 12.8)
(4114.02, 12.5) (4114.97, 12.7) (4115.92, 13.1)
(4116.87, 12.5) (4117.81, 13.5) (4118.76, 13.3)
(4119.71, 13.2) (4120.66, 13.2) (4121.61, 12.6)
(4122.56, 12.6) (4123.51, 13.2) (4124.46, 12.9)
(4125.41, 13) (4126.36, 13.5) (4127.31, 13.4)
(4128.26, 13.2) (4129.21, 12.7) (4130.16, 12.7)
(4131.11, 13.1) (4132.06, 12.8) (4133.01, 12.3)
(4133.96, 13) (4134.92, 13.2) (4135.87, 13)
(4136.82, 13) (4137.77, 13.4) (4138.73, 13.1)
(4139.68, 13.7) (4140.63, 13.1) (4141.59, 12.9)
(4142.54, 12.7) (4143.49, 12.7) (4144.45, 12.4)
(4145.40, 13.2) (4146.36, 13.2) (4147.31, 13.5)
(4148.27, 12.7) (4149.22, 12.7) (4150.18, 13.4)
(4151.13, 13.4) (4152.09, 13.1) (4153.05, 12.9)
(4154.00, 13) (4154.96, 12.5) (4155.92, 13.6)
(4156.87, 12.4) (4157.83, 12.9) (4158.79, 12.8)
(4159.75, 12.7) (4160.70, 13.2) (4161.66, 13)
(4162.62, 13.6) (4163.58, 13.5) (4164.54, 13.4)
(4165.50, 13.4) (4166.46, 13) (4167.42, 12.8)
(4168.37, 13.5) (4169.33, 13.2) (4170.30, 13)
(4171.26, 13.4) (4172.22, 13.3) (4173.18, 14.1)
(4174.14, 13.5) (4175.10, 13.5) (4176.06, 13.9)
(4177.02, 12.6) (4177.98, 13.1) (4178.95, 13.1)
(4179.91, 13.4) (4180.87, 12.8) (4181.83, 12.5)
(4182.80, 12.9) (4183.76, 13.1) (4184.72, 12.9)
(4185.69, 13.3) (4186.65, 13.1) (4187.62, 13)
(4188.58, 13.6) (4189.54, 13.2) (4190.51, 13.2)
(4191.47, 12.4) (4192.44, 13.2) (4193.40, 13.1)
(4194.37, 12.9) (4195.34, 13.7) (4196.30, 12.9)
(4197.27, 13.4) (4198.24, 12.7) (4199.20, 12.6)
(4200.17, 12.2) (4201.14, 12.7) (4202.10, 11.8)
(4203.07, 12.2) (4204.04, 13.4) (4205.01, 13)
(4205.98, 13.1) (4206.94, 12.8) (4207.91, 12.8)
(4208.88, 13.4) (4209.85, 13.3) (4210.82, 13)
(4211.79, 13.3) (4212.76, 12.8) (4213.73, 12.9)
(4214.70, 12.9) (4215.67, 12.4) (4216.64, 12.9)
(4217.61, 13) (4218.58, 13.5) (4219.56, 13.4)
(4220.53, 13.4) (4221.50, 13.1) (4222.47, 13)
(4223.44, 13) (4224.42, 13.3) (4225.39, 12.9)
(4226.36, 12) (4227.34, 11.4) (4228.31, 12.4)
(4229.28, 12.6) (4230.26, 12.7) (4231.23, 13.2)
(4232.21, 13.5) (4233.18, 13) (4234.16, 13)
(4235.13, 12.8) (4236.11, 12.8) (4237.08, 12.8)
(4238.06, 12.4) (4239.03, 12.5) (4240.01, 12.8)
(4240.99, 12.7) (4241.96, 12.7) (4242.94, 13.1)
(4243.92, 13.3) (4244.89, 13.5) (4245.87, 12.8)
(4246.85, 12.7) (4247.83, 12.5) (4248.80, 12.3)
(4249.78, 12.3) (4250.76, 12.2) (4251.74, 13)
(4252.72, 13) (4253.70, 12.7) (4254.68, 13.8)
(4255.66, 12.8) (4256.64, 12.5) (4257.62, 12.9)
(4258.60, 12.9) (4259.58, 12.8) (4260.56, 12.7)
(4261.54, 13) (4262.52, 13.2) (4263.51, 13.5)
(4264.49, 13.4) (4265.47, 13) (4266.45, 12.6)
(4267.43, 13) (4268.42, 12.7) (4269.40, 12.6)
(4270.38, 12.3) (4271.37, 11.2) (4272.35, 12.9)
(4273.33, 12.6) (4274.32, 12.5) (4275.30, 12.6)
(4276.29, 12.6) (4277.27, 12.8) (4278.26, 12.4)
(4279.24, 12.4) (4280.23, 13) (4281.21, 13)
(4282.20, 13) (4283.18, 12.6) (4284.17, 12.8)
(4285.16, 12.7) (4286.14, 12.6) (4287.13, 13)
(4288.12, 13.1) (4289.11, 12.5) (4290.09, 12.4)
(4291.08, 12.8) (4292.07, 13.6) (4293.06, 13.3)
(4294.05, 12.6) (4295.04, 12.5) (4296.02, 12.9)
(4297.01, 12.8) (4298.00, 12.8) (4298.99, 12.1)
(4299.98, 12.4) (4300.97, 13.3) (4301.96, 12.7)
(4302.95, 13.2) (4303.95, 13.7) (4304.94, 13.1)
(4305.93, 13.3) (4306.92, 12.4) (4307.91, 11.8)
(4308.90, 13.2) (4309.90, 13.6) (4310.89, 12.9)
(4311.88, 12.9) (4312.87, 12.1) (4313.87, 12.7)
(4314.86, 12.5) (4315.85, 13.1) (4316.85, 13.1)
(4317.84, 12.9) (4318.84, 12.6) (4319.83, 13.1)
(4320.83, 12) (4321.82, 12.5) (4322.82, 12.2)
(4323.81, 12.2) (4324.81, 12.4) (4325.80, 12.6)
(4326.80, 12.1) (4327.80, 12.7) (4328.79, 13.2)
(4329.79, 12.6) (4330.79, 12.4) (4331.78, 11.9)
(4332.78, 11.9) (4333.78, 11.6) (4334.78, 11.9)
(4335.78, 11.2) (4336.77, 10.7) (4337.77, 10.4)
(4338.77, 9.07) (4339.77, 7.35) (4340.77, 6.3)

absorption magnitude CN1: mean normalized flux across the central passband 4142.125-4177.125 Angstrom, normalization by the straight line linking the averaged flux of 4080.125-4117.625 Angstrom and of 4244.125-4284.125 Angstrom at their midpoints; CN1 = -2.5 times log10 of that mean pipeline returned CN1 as -0.092 mag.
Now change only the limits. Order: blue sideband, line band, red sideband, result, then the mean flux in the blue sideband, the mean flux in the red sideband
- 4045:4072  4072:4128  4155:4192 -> 0.08 mag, 13.1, 13.1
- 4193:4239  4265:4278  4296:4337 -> 0.01 mag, 12.9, 12.6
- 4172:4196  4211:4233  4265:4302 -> 0.01 mag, 13.2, 12.7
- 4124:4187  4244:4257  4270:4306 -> 0.00 mag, 13.1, 12.8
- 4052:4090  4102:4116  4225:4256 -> 0.14 mag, 13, 12.8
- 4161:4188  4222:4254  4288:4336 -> 0.02 mag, 13.2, 12.6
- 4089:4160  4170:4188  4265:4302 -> -0.06 mag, 12.3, 12.7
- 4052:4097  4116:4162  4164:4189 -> 0.01 mag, 12.9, 13.2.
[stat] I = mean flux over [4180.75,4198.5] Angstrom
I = 13.1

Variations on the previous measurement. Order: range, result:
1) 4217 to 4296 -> 12.8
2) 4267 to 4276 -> 12.5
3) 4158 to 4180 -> 13.3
